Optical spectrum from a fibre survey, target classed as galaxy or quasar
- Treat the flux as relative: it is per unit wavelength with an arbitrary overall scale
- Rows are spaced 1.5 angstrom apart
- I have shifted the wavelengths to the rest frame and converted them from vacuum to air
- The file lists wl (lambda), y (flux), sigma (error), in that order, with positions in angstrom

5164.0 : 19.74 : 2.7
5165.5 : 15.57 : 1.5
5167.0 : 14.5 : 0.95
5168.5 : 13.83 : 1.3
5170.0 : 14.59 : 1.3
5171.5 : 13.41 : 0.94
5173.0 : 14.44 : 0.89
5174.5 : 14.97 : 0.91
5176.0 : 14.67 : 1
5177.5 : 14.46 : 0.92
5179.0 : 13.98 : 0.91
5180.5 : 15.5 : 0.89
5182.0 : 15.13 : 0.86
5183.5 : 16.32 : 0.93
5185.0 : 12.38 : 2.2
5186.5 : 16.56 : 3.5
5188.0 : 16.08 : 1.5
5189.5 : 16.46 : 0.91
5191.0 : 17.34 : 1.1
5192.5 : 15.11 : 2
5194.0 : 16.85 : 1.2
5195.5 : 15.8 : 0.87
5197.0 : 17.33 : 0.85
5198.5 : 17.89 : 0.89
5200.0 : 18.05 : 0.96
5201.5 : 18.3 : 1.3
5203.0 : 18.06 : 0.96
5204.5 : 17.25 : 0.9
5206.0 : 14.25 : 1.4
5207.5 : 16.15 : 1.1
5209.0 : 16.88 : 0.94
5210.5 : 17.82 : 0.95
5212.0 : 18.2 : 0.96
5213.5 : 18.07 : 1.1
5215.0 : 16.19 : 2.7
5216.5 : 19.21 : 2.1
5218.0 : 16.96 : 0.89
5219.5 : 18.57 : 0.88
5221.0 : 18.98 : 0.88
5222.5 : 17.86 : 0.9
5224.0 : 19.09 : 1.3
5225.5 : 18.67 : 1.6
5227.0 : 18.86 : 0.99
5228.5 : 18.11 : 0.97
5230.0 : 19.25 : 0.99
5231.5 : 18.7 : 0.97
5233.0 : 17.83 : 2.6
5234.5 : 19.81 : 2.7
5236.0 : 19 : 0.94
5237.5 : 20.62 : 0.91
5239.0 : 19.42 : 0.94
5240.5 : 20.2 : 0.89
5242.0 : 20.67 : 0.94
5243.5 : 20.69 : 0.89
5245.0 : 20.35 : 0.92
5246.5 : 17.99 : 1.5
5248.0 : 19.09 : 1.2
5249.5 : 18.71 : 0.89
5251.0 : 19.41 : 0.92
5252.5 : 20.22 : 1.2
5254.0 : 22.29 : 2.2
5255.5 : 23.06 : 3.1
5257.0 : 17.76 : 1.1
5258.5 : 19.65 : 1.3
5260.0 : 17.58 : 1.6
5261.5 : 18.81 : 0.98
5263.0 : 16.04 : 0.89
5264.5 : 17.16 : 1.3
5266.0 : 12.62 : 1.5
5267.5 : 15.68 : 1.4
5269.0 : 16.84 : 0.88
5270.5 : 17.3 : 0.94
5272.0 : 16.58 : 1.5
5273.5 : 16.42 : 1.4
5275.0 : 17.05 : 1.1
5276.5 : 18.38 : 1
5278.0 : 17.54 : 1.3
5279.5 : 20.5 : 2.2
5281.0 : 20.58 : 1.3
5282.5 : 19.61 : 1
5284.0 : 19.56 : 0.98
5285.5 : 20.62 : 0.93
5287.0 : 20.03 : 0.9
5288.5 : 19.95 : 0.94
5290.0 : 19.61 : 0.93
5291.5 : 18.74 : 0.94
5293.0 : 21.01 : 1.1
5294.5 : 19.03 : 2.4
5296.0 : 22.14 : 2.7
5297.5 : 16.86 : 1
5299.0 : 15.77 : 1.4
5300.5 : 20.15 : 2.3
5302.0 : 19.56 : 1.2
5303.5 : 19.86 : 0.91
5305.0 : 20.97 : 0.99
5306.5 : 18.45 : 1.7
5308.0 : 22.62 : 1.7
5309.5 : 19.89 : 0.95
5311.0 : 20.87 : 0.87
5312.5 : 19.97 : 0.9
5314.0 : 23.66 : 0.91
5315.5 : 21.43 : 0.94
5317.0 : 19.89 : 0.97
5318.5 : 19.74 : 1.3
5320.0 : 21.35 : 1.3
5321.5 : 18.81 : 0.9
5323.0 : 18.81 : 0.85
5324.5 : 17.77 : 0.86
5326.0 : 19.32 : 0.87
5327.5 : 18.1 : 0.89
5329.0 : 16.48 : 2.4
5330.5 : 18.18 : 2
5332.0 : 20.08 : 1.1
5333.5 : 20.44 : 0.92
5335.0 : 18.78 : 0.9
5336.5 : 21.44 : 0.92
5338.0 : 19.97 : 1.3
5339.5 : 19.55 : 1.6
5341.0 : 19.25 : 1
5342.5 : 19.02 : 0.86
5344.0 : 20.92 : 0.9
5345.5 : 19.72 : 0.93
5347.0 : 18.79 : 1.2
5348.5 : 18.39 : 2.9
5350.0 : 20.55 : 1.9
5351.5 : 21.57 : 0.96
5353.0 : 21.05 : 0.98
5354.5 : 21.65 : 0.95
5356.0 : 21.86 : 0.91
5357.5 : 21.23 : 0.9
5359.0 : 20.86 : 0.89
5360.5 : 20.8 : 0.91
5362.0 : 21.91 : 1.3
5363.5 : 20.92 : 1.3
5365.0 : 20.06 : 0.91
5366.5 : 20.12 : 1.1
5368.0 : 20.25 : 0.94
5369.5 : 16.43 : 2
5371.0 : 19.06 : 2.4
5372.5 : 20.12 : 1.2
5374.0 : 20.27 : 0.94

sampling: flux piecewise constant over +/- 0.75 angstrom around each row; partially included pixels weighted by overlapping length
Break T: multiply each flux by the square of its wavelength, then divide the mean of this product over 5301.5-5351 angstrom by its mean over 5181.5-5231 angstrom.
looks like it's 1.2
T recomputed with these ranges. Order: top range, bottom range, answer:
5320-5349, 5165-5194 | 1.35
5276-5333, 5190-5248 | 1.12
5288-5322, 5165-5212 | 1.32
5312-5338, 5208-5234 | 1.12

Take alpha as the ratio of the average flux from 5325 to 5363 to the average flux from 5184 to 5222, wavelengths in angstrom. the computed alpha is 1.18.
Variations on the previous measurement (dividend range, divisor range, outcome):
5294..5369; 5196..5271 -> 1.09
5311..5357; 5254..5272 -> 1.13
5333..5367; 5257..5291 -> 1.13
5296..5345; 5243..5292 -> 1.05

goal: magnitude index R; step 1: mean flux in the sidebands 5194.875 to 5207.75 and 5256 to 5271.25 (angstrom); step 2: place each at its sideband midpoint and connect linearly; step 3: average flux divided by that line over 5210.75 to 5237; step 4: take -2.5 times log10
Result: -0.09 mag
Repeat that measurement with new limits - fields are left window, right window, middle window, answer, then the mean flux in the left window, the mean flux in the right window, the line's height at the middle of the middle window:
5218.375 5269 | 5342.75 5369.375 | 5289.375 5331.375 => 0.01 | 18.8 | 20.5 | 19.8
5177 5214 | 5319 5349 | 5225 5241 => -0.12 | 16.4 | 19.3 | 17.2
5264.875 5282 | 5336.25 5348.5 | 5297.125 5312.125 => -0.07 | 17.3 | 19.7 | 18.4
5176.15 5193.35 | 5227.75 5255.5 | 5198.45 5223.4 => -0.01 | 15.4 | 19.7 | 17.4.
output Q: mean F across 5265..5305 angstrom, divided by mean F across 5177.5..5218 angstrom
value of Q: 1.1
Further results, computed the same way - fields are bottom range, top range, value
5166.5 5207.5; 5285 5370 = 1.27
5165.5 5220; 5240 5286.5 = 1.16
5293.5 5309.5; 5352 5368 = 1.07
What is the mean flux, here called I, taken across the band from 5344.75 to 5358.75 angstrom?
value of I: 20.5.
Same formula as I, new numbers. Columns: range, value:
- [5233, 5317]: 19.2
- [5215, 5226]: 18.3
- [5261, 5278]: 16.6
